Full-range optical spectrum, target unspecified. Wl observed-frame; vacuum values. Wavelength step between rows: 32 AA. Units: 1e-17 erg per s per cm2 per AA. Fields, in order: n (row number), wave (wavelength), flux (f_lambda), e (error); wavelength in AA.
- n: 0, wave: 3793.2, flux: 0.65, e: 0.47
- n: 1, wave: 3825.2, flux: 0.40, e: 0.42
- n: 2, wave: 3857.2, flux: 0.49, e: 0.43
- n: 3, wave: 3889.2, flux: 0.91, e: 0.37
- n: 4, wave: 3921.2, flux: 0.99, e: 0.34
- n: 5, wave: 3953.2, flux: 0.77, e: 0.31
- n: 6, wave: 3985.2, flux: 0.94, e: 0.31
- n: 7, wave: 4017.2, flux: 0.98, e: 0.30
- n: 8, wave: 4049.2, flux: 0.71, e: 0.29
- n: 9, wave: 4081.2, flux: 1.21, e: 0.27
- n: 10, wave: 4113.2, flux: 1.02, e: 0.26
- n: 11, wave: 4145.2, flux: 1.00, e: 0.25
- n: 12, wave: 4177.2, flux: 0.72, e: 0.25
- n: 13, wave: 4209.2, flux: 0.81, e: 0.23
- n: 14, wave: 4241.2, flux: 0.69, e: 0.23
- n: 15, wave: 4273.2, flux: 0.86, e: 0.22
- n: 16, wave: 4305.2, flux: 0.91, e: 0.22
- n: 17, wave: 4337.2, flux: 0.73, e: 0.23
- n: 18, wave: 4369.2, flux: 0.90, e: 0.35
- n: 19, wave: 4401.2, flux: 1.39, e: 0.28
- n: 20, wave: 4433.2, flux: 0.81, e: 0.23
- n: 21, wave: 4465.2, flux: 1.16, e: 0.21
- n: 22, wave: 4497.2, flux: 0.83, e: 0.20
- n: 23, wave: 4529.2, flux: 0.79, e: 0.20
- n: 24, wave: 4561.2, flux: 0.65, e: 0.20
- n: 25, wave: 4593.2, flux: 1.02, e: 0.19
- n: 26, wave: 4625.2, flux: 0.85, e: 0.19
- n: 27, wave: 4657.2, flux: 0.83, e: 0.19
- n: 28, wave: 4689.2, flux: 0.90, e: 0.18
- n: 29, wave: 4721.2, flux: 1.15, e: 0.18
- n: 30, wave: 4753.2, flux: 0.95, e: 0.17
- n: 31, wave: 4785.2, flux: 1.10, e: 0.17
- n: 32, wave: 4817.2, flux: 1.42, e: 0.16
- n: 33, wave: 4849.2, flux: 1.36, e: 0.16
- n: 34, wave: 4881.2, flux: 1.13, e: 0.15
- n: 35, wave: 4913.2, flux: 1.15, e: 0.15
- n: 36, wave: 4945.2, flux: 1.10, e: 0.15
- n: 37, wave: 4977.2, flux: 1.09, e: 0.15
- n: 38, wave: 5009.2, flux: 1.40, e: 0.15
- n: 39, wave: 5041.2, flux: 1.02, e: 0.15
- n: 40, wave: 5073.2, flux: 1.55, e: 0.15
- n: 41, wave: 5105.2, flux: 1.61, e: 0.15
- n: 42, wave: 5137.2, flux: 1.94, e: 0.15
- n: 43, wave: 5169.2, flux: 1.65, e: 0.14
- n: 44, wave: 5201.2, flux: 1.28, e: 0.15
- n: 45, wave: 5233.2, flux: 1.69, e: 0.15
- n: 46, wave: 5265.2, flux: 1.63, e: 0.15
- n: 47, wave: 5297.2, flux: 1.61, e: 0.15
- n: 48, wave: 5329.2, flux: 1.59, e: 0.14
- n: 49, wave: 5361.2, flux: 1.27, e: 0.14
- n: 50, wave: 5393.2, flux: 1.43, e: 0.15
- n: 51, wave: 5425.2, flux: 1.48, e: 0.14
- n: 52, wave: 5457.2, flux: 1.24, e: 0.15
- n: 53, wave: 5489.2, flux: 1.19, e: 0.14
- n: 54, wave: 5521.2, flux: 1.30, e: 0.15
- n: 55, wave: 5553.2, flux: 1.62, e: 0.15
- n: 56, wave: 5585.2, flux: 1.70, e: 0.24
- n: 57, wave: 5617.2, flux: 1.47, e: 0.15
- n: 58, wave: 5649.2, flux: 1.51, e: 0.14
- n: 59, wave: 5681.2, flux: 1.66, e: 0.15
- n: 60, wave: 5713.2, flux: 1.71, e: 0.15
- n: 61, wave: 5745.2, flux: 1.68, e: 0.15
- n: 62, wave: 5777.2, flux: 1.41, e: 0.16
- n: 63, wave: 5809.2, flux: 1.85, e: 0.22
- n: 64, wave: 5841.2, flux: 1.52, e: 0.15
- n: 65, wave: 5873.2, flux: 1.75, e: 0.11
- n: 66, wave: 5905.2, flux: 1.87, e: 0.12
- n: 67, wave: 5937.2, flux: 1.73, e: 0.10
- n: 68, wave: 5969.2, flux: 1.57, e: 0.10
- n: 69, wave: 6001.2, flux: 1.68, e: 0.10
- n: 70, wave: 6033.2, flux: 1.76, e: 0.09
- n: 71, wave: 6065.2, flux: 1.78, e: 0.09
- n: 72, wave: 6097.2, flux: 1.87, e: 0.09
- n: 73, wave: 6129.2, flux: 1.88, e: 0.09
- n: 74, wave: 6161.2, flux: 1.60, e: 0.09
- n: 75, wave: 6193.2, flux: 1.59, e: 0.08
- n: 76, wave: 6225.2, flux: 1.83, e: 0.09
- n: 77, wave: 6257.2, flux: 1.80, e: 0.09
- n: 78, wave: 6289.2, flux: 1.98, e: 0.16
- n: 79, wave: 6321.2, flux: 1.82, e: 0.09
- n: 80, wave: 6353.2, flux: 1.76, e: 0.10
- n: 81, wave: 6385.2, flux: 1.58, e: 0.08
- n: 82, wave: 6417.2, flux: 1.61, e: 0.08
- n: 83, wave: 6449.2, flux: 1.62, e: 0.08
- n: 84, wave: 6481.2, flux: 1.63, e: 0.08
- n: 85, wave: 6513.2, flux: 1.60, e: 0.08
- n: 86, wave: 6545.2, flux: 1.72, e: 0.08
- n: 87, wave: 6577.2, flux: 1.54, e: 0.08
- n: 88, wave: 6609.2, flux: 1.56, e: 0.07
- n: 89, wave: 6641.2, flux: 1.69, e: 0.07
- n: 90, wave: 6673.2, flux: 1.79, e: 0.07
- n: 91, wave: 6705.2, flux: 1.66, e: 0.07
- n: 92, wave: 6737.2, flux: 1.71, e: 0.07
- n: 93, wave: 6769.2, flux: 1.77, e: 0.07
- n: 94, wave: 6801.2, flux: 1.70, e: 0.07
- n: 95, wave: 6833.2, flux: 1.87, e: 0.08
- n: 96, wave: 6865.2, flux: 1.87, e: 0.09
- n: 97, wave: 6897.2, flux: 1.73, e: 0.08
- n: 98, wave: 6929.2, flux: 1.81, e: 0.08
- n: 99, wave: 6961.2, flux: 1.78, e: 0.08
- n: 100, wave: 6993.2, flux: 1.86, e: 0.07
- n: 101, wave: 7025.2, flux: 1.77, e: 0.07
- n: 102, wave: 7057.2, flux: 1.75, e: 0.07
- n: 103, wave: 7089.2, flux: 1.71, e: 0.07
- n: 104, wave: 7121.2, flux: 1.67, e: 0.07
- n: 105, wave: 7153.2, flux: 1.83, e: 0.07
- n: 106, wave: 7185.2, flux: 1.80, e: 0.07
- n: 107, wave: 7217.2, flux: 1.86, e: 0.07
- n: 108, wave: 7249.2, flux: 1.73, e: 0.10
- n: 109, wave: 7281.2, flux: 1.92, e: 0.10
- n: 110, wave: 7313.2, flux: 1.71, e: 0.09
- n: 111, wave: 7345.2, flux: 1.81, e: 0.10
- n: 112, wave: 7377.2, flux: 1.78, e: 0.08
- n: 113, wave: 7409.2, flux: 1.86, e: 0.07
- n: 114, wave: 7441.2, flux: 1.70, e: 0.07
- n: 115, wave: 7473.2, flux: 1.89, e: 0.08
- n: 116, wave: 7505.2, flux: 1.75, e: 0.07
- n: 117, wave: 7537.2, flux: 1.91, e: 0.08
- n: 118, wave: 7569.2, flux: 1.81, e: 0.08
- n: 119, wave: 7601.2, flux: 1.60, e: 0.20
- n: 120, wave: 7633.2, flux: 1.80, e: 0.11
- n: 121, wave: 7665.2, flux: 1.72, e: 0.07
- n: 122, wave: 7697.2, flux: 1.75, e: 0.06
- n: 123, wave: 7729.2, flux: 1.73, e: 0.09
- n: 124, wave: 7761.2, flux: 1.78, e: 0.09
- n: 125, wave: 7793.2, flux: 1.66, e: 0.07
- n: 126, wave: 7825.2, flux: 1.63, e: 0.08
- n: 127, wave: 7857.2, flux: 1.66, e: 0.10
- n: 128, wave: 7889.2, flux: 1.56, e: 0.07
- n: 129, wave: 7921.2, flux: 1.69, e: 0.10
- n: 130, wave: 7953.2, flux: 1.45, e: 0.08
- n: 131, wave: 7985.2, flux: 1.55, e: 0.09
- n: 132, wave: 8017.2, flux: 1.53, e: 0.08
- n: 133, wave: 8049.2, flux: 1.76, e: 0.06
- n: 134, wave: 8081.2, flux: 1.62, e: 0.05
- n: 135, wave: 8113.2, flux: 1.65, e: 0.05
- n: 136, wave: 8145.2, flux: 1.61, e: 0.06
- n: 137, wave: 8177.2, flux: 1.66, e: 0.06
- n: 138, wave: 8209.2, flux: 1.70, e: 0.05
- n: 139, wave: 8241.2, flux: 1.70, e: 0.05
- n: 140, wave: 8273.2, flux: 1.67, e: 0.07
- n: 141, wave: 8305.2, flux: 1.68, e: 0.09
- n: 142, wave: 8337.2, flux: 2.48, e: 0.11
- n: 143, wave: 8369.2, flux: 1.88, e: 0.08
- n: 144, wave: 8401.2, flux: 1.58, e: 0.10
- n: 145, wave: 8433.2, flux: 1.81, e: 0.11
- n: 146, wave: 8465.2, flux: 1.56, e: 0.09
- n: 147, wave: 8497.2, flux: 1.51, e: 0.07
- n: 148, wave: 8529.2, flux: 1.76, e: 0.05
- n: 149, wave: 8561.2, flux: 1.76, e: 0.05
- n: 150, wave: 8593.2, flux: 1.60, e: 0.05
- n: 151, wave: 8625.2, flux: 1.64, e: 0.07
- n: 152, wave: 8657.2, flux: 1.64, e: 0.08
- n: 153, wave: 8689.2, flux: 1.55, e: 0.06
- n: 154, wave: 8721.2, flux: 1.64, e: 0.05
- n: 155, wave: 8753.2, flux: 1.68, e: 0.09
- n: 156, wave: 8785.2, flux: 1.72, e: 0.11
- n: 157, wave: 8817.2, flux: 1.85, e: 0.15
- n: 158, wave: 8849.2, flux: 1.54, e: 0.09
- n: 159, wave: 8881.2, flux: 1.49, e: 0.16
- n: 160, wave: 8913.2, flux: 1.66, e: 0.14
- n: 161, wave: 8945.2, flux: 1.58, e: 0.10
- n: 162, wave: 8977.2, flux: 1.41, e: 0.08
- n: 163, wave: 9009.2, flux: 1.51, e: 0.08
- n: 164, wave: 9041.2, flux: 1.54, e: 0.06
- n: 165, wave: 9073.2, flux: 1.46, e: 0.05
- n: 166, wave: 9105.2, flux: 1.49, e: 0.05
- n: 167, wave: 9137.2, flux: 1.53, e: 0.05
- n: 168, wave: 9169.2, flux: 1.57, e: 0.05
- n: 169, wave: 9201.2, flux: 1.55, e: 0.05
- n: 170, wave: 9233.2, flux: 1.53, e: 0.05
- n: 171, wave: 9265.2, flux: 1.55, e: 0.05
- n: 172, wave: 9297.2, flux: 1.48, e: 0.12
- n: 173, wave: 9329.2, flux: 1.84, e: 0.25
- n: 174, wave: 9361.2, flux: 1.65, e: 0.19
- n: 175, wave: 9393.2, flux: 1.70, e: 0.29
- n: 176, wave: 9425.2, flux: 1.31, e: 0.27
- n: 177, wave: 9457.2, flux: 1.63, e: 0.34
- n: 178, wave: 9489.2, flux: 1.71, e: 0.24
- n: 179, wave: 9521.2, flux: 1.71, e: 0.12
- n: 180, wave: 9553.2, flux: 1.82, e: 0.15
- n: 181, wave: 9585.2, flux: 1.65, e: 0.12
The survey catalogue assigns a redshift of 0.270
